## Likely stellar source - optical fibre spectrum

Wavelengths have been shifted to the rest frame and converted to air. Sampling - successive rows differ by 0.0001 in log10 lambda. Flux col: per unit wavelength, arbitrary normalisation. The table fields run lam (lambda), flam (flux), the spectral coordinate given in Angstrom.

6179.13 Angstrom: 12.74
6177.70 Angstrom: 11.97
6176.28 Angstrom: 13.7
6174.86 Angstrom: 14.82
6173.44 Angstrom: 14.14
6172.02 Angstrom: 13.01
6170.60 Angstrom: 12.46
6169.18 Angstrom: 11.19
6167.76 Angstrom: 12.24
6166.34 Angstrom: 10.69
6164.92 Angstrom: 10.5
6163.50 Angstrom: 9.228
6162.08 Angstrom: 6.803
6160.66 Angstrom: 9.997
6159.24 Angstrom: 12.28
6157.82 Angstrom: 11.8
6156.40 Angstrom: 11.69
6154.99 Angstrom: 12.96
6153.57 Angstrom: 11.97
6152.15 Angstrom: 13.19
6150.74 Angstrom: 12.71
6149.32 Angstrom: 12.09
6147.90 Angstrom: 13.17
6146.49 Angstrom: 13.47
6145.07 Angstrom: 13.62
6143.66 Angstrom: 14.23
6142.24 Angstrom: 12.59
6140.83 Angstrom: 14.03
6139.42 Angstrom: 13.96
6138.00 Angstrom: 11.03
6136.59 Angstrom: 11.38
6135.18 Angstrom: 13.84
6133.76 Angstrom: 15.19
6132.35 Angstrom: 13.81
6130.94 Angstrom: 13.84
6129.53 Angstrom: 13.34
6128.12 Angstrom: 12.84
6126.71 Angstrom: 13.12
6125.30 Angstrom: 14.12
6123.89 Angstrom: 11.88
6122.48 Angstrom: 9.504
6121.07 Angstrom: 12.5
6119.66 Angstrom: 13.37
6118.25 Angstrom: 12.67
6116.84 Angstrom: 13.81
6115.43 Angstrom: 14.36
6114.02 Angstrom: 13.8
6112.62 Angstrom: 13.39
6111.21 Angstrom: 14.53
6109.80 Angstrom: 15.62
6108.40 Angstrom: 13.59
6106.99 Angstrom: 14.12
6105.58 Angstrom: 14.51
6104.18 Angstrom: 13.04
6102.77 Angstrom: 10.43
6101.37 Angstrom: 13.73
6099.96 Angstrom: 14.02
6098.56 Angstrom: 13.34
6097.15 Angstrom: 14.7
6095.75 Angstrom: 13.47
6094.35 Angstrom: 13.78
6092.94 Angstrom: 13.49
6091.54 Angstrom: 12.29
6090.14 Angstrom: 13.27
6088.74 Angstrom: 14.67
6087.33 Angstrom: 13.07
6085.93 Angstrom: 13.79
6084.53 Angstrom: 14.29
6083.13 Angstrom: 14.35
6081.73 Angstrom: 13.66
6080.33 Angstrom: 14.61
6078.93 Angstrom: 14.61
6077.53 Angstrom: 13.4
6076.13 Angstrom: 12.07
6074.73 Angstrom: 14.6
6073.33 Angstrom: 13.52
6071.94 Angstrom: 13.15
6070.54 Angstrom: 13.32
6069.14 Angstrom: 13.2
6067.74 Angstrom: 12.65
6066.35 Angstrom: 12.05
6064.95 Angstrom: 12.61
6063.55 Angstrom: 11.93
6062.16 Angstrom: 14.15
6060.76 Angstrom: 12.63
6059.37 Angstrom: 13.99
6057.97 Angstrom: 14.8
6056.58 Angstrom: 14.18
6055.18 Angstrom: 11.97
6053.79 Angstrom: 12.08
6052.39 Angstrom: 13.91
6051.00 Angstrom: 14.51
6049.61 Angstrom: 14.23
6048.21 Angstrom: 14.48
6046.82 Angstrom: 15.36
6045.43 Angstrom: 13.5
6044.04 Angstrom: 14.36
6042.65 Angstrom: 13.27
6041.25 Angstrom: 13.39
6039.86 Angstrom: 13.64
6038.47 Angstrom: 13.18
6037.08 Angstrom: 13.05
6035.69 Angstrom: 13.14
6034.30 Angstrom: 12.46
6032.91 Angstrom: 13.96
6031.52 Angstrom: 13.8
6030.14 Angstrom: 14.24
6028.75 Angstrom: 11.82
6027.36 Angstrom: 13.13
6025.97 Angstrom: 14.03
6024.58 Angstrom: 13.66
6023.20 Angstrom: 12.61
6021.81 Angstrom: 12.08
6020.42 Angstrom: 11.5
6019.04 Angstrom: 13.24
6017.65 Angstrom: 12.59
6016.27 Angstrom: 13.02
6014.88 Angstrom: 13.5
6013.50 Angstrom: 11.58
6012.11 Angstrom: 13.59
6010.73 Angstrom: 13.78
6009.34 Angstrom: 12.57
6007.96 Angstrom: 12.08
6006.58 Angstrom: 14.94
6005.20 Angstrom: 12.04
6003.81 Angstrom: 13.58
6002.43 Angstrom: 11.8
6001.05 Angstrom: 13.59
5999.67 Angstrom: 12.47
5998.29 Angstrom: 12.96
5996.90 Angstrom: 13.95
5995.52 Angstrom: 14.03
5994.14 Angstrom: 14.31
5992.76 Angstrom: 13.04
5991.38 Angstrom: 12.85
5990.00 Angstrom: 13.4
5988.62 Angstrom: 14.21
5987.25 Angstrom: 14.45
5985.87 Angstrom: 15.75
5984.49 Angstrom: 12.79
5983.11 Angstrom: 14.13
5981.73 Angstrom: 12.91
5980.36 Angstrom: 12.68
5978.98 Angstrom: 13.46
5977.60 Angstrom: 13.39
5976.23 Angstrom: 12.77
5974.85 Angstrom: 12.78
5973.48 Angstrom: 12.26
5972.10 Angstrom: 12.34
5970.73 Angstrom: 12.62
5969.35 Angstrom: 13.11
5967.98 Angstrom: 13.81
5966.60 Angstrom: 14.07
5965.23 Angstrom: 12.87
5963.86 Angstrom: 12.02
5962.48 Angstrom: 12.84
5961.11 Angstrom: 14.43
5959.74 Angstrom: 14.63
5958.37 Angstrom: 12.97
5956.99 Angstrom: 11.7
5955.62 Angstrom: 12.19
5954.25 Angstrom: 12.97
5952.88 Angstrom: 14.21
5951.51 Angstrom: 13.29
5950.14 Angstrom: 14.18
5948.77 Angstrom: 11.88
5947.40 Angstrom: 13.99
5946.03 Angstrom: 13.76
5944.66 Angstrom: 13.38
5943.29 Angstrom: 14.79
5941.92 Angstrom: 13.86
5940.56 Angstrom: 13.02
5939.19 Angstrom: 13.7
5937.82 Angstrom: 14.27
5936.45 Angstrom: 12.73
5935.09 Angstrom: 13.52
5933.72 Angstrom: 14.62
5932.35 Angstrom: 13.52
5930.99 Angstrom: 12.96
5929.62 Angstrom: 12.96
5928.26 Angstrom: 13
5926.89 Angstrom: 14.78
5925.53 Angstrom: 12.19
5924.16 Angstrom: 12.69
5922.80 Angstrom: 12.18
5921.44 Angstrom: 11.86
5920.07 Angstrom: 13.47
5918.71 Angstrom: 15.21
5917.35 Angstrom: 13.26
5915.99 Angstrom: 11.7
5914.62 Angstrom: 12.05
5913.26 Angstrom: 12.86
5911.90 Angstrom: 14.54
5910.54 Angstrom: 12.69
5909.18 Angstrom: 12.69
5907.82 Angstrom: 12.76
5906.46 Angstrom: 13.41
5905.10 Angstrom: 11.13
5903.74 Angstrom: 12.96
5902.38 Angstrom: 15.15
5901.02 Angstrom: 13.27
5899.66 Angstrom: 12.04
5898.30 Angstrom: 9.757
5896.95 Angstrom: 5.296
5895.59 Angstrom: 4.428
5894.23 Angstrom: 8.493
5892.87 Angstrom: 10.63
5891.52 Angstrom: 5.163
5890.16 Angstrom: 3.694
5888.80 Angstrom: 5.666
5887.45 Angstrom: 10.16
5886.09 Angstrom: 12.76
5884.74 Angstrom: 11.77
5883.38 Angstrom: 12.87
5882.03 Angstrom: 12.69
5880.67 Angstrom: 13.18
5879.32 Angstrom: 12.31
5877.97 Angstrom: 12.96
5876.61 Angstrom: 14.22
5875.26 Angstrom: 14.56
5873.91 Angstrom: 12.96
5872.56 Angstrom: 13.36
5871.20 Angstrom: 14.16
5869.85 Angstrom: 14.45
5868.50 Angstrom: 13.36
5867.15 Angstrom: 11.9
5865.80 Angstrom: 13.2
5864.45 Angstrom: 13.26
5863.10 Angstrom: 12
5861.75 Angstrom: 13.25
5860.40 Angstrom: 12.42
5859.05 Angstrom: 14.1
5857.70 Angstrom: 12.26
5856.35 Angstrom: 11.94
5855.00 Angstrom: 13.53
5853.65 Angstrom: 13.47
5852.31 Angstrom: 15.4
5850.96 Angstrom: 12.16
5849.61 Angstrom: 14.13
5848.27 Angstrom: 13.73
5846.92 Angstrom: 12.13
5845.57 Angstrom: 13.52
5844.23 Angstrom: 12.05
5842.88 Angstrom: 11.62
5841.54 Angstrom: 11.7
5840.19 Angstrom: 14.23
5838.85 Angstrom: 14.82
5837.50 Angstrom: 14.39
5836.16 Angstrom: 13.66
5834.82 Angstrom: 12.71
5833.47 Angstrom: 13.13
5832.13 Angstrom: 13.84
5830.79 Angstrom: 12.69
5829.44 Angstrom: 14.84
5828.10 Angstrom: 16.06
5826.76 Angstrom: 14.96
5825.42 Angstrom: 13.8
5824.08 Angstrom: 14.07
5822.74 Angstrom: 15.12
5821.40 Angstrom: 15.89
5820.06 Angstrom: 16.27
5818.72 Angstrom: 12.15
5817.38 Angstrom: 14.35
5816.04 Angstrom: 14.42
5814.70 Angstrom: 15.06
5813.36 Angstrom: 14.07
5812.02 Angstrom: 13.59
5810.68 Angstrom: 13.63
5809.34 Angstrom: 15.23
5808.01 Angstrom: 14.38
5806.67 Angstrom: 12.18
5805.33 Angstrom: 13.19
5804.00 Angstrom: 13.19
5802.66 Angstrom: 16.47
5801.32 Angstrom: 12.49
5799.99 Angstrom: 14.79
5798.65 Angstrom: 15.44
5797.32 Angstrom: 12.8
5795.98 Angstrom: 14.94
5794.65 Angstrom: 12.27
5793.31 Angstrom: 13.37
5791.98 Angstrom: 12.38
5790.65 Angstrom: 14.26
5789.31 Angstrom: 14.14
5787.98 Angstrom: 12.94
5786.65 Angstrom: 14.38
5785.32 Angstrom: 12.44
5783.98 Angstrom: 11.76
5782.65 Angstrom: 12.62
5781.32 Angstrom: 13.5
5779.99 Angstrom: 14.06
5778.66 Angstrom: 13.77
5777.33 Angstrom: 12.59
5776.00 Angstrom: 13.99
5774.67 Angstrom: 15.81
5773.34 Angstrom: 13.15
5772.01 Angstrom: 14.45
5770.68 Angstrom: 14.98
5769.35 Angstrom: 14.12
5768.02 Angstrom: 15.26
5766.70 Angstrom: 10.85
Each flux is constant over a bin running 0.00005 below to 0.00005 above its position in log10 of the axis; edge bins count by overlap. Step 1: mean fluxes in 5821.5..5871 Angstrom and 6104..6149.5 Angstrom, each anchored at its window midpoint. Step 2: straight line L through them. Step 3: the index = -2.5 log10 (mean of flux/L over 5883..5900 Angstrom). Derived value 0.50 mag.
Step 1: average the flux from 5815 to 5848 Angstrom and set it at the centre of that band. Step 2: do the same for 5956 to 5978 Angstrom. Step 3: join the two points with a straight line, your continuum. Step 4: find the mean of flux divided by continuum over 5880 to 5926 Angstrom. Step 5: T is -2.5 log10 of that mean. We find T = 0.18 mag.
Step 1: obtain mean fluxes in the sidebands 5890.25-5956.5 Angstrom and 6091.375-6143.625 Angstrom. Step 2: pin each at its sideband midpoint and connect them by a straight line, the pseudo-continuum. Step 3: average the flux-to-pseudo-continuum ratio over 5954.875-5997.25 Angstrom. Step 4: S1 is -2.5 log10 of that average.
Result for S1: -0.05 mag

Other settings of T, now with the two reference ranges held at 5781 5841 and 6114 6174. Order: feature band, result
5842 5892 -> 0.112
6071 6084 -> -0.081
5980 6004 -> -0.029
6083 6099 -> -0.079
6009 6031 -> 0.007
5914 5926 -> 0.060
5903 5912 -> 0.060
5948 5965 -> 0.016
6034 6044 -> -0.026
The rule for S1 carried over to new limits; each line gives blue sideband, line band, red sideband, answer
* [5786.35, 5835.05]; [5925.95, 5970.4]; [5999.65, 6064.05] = 0.01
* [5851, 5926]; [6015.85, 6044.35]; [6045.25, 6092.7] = 0.01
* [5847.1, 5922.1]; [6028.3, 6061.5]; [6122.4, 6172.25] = -0.11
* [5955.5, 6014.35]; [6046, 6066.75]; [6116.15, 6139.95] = -0.04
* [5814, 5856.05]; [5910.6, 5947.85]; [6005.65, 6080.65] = 0.02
